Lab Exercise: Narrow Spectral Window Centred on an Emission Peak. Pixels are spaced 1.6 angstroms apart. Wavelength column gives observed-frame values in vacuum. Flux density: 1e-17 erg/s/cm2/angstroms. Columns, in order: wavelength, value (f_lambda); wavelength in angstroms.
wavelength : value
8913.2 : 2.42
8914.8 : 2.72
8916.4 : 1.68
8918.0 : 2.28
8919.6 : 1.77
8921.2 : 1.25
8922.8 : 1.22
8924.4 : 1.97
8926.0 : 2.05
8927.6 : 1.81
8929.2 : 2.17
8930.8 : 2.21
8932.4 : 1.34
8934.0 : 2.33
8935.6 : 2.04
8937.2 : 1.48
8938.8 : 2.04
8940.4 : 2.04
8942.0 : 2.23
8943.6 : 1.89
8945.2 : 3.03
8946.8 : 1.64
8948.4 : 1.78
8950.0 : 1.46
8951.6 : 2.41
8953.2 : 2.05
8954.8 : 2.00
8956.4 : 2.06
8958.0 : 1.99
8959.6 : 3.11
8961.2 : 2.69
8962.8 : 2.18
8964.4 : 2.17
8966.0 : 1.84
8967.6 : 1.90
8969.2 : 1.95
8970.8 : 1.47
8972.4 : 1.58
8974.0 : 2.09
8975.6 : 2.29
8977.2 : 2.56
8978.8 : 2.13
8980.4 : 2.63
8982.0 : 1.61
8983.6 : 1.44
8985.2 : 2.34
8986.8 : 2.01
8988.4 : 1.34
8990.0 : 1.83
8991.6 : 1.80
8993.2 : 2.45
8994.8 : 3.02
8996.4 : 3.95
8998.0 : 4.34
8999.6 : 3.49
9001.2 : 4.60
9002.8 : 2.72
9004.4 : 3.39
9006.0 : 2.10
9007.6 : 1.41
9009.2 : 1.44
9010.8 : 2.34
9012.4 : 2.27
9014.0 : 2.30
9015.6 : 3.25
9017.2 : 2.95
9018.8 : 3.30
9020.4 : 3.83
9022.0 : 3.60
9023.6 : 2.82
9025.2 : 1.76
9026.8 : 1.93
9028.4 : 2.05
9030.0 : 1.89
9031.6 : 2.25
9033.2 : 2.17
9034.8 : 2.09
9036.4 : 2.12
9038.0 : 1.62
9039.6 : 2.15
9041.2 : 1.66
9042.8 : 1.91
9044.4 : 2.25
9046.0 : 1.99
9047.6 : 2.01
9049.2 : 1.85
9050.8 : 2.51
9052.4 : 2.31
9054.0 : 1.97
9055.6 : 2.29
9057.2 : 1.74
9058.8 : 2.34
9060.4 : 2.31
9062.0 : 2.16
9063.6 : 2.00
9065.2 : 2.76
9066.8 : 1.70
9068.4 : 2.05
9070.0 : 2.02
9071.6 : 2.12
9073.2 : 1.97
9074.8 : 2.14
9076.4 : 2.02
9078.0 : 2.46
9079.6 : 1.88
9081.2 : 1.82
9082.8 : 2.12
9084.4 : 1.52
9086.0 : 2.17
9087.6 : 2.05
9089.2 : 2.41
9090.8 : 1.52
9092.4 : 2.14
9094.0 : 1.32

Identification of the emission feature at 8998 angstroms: [S II]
